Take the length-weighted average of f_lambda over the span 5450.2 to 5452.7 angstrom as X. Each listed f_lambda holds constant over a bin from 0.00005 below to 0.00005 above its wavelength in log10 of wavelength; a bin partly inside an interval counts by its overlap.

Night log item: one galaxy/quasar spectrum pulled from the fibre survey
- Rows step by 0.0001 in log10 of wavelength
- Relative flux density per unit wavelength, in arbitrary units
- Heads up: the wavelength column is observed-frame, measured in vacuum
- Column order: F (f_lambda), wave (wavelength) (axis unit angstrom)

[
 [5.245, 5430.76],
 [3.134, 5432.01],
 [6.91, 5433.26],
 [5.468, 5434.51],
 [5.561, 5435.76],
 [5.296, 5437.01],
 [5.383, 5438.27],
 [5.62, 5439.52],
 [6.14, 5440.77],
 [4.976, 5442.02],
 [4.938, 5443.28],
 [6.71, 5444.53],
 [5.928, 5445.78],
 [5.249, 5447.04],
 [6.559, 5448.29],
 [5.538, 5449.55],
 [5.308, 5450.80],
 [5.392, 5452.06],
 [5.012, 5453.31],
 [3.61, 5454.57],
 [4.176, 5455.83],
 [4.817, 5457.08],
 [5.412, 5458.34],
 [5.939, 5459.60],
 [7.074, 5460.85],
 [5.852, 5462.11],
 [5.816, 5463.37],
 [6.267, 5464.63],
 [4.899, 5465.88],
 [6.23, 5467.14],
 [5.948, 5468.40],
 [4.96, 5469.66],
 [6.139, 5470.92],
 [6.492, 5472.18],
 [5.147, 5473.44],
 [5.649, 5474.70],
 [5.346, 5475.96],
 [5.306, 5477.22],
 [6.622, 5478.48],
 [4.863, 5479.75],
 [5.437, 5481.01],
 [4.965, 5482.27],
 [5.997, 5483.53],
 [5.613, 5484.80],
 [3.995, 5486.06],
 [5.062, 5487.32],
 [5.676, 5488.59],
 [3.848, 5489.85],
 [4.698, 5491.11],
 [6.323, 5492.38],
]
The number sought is 5.35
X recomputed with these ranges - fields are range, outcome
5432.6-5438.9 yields 5.71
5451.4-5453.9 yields 5.21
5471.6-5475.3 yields 5.75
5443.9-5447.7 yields 5.98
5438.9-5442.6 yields 5.59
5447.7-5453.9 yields 5.56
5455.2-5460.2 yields 5.08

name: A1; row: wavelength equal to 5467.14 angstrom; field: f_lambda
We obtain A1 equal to 6.23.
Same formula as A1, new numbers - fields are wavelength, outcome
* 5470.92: 6.139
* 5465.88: 4.899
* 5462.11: 5.852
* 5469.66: 4.96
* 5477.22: 5.306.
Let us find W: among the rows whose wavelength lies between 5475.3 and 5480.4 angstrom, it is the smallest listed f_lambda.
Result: 4.863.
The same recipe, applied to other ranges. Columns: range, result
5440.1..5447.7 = 4.938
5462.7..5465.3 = 5.816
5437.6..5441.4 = 5.383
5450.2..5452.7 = 5.308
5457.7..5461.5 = 5.412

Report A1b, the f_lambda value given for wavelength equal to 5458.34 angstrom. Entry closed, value 5.412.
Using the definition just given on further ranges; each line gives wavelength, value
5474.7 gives 5.649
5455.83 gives 4.176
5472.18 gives 6.492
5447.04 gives 5.249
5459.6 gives 5.939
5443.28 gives 4.938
